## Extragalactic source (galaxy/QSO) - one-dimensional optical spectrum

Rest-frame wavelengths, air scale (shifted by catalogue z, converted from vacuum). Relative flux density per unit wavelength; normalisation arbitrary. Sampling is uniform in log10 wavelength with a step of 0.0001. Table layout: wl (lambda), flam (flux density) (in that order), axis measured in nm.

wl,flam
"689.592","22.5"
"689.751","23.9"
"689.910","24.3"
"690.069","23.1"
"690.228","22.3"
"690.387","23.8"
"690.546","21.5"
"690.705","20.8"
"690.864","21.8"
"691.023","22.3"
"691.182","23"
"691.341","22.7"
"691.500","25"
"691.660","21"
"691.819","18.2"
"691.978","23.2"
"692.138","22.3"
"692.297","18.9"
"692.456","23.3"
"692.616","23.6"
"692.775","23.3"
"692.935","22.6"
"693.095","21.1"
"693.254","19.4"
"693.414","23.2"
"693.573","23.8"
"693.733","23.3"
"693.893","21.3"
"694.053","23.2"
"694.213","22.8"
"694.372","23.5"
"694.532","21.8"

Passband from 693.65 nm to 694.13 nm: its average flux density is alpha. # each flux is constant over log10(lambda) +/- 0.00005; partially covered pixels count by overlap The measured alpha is 22.6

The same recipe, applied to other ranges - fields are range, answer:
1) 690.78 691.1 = 22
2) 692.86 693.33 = 21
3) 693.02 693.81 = 22.2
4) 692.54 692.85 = 23.5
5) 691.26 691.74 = 22.9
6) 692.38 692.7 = 23.4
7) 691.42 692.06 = 21.8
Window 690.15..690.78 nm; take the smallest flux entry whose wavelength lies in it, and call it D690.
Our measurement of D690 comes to 20.8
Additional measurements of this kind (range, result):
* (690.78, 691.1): 21.8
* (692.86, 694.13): 19.4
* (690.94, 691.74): 21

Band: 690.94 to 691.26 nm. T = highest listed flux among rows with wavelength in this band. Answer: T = 23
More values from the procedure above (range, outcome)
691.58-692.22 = 23.2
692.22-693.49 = 23.6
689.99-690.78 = 23.8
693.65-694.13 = 23.3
